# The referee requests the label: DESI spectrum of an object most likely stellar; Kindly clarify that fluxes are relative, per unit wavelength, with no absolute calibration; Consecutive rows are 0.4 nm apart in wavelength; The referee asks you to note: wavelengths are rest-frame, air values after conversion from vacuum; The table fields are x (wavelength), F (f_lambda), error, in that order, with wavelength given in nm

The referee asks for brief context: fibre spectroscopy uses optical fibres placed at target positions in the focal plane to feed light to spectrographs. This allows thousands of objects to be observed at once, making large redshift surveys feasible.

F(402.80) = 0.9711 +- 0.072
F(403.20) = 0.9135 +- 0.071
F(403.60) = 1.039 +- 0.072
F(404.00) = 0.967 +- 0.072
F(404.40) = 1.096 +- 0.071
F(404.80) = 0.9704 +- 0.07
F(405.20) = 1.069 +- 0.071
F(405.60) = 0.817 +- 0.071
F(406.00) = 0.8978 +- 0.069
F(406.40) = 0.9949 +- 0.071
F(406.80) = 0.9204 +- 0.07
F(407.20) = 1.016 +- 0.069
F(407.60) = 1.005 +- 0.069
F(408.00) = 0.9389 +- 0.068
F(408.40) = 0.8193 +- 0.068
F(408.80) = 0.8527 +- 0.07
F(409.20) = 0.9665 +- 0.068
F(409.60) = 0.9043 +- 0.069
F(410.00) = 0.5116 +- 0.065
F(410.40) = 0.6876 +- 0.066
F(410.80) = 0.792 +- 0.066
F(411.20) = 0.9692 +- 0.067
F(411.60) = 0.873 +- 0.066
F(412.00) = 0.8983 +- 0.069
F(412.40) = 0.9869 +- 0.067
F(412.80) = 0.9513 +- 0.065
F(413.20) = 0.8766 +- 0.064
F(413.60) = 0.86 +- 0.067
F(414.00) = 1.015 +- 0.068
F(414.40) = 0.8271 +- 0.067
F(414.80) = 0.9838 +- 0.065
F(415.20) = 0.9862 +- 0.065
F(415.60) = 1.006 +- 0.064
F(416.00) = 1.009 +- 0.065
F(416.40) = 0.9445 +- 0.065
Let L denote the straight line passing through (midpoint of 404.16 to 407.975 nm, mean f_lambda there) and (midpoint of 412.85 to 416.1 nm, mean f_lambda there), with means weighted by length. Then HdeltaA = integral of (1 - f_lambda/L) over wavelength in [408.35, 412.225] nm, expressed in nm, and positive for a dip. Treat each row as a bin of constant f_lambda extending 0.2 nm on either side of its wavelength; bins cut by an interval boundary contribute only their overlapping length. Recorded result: 0.53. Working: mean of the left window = 0.974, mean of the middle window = 0.829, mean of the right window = 0.944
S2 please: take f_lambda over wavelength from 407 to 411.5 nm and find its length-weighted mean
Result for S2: 0.861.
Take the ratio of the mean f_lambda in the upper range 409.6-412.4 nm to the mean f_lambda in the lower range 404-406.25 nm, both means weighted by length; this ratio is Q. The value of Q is 0.8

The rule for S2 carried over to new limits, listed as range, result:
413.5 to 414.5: 0.912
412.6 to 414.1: 0.92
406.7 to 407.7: 0.984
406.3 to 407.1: 0.96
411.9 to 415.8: 0.94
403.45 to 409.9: 0.947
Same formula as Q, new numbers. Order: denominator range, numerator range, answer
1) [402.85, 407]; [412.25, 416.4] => 0.98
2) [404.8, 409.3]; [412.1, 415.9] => 1.01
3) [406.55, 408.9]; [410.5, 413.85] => 0.96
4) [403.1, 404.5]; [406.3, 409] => 0.93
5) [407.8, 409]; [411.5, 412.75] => 1.07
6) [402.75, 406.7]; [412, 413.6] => 0.95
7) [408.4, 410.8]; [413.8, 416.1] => 1.23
